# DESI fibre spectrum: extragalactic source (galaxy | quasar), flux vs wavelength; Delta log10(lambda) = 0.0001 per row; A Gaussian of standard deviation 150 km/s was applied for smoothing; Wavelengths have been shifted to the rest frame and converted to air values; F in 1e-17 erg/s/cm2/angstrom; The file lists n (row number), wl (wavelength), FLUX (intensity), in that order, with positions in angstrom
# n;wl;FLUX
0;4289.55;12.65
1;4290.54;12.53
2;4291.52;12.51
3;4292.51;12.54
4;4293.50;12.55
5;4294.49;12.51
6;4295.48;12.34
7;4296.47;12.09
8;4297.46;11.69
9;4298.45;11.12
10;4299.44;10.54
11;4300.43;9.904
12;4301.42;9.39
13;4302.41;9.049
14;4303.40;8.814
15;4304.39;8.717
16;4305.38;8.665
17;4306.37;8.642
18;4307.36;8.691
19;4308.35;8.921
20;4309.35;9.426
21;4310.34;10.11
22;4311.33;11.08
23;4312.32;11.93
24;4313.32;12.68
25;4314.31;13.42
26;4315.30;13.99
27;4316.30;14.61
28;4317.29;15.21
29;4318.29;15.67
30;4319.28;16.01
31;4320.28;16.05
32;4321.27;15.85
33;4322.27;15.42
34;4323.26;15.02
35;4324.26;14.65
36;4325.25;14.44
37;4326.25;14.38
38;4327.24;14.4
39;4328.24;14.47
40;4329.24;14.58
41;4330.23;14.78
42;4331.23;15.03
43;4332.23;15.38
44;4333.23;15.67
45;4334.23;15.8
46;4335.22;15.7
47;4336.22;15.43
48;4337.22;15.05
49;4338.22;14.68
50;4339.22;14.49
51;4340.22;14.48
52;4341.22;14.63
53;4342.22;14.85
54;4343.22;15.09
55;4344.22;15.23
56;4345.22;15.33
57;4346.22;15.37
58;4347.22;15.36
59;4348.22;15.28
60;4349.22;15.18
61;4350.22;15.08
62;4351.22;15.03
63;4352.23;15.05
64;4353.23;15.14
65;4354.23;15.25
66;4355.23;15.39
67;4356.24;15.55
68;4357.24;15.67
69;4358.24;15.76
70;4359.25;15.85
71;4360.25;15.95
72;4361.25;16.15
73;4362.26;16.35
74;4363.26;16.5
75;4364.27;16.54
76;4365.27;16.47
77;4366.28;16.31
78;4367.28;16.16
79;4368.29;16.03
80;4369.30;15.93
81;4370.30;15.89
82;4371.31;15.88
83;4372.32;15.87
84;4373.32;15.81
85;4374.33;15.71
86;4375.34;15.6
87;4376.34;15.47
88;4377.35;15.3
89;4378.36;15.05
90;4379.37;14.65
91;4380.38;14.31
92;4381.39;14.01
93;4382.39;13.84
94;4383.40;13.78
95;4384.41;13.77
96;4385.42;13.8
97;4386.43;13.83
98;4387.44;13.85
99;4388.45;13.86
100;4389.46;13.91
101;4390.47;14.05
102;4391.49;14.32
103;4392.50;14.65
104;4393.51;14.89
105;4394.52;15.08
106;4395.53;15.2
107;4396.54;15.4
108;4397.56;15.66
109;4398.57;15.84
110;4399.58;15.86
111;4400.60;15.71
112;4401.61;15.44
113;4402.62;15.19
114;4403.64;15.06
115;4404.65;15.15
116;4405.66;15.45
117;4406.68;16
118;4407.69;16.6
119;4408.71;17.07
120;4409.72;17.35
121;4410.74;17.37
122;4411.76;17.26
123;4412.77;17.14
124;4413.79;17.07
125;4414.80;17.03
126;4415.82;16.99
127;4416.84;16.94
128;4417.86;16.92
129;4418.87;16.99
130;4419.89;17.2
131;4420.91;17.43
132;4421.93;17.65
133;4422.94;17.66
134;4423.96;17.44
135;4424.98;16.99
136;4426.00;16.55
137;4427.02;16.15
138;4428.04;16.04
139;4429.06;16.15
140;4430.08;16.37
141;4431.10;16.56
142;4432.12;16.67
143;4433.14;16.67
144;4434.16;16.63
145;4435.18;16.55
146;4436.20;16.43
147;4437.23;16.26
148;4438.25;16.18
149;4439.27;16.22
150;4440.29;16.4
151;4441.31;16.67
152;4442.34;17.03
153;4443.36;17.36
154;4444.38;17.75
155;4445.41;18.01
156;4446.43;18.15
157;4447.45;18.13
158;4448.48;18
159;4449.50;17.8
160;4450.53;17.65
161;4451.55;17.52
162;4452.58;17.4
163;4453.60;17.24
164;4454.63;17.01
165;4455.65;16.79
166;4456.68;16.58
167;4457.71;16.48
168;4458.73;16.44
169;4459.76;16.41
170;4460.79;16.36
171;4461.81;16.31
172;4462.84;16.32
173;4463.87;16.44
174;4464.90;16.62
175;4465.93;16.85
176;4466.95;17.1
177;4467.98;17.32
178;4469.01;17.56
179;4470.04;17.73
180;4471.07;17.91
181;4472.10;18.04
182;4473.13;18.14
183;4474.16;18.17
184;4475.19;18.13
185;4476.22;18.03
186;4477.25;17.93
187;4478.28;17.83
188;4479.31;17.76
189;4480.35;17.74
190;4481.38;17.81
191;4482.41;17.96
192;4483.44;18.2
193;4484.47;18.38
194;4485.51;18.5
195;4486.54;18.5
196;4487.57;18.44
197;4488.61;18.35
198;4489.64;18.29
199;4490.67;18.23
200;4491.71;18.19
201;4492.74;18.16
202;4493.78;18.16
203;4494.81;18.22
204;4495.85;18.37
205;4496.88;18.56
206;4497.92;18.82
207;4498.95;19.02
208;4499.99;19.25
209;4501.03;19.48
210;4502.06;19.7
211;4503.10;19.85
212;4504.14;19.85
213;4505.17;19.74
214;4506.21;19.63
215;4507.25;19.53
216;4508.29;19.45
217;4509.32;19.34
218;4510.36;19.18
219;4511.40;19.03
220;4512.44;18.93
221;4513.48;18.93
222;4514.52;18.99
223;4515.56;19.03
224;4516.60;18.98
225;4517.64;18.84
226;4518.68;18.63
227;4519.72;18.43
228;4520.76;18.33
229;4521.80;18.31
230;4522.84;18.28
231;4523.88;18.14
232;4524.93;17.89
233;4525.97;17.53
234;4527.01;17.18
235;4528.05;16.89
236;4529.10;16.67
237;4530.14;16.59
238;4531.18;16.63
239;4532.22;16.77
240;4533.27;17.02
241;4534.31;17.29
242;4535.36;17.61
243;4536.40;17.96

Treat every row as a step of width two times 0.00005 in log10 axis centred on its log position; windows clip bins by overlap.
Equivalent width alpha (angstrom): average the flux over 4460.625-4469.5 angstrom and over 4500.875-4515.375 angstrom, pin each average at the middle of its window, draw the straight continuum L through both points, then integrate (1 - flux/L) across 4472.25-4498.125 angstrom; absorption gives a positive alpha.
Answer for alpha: -0.3 angstrom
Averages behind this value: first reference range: 16.8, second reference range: 19.4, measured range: 18.2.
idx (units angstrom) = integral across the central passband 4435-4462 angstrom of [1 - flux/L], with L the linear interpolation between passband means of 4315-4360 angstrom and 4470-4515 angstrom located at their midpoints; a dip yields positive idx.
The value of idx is 0.9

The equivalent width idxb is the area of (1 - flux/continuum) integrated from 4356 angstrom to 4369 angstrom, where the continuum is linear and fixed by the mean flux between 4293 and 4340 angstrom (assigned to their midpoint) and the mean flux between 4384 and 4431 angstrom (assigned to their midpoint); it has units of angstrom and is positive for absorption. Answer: -1.5 angstrom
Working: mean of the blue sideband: 13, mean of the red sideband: 15.9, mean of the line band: 16.1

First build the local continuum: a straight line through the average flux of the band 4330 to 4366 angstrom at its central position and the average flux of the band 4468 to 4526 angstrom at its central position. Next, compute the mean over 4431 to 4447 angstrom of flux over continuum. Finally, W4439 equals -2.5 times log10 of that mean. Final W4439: 0.03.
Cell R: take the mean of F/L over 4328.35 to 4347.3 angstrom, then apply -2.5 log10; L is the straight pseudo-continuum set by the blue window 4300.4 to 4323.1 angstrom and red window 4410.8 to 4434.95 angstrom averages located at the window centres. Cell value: -0.15 mag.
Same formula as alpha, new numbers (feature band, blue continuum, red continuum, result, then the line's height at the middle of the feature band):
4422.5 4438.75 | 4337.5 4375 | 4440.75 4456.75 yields 0.48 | 17.1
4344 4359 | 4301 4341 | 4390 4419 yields -1.10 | 14.3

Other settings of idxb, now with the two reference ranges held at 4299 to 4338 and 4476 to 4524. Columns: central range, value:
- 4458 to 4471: 0.6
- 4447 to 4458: -0.1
